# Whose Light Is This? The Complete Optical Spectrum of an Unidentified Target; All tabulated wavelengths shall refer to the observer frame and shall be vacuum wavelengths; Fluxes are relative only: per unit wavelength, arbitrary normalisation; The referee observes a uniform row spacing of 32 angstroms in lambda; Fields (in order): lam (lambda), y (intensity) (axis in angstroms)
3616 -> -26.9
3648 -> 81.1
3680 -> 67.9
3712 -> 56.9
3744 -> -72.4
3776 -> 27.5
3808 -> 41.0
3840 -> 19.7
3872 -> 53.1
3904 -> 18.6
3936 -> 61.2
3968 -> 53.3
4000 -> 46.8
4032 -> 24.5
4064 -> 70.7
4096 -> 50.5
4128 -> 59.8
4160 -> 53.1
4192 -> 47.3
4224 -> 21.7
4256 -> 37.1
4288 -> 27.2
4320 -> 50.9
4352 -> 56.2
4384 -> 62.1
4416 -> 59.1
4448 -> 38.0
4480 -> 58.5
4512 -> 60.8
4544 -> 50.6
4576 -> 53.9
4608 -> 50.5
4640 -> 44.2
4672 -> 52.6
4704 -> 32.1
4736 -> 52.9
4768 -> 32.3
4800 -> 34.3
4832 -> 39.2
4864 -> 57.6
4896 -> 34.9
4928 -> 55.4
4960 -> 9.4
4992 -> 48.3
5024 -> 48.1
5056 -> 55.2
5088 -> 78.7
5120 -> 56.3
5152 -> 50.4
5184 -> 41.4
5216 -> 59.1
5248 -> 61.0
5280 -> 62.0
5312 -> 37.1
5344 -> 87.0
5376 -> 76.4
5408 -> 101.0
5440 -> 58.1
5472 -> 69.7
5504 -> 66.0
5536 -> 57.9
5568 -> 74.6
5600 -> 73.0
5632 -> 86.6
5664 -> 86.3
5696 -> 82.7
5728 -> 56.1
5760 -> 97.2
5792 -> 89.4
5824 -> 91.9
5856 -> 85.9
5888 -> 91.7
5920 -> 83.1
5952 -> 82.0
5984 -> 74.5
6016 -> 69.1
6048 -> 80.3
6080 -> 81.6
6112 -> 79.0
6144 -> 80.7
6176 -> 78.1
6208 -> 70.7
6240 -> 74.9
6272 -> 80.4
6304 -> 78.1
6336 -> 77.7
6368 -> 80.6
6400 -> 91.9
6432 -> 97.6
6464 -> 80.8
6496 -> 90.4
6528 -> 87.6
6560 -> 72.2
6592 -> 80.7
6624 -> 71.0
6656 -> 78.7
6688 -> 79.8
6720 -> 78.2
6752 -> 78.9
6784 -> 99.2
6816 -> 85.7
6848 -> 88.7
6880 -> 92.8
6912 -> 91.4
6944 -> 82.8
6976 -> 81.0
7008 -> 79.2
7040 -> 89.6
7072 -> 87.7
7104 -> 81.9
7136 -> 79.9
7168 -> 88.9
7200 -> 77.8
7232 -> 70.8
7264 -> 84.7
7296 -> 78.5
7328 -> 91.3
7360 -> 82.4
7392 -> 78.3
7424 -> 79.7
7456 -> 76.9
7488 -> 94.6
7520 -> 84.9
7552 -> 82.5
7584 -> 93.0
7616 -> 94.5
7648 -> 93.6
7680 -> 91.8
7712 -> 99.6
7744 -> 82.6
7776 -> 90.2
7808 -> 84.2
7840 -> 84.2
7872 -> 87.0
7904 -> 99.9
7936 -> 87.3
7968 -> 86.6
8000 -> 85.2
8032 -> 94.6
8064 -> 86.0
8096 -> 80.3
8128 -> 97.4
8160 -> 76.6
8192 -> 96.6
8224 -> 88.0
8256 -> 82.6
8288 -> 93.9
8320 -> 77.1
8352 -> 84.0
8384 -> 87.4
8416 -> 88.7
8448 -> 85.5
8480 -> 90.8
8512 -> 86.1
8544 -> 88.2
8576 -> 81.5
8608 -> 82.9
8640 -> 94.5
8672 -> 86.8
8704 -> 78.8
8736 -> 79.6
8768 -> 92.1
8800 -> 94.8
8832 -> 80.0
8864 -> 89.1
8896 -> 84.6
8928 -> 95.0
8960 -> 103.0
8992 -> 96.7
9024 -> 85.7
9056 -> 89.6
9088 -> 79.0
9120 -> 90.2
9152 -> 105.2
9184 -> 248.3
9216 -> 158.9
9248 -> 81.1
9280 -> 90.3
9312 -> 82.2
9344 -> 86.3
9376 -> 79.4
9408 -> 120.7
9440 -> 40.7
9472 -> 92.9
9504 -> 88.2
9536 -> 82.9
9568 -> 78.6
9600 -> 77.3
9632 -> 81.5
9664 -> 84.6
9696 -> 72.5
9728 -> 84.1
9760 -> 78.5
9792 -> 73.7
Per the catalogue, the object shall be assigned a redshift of 0.398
